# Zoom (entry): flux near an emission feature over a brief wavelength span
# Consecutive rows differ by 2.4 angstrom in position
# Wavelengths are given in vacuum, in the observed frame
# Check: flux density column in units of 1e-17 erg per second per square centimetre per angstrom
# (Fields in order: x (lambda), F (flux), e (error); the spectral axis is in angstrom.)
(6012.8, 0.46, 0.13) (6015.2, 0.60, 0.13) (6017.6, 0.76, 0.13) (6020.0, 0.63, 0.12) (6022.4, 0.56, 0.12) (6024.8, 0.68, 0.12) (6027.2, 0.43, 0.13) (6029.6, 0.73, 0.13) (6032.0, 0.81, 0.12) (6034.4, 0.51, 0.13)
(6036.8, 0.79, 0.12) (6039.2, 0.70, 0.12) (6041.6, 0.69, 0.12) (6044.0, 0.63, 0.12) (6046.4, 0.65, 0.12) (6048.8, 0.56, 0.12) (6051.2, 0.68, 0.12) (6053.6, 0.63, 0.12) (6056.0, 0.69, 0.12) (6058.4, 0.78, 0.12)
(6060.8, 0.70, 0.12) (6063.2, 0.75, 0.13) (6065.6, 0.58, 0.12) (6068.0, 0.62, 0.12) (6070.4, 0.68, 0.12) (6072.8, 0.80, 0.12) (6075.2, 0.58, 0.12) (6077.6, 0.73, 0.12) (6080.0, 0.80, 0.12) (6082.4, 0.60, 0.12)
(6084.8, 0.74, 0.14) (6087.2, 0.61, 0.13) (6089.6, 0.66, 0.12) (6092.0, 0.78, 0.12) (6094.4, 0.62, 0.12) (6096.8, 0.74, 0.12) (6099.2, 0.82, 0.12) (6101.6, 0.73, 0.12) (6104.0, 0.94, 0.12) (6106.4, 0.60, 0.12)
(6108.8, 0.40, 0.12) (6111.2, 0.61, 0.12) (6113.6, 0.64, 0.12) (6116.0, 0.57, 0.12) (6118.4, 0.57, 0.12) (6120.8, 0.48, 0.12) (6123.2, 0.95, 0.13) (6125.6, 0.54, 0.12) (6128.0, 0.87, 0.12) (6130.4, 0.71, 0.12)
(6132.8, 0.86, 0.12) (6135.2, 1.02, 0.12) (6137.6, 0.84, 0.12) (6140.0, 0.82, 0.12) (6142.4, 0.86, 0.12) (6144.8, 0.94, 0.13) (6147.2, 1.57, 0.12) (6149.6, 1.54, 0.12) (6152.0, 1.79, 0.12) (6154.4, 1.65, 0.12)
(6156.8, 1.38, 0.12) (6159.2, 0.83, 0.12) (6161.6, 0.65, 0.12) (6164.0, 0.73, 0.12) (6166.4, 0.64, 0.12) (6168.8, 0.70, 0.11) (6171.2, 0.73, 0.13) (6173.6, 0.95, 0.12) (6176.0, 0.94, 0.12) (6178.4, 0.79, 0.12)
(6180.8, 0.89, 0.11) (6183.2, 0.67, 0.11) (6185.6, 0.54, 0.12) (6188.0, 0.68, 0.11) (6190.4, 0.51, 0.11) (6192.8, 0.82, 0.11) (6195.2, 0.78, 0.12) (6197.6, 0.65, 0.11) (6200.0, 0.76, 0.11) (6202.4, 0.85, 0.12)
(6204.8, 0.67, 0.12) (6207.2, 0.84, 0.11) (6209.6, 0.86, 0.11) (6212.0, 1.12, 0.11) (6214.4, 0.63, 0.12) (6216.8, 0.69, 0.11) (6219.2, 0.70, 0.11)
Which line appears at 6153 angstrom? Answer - [O II] 3727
